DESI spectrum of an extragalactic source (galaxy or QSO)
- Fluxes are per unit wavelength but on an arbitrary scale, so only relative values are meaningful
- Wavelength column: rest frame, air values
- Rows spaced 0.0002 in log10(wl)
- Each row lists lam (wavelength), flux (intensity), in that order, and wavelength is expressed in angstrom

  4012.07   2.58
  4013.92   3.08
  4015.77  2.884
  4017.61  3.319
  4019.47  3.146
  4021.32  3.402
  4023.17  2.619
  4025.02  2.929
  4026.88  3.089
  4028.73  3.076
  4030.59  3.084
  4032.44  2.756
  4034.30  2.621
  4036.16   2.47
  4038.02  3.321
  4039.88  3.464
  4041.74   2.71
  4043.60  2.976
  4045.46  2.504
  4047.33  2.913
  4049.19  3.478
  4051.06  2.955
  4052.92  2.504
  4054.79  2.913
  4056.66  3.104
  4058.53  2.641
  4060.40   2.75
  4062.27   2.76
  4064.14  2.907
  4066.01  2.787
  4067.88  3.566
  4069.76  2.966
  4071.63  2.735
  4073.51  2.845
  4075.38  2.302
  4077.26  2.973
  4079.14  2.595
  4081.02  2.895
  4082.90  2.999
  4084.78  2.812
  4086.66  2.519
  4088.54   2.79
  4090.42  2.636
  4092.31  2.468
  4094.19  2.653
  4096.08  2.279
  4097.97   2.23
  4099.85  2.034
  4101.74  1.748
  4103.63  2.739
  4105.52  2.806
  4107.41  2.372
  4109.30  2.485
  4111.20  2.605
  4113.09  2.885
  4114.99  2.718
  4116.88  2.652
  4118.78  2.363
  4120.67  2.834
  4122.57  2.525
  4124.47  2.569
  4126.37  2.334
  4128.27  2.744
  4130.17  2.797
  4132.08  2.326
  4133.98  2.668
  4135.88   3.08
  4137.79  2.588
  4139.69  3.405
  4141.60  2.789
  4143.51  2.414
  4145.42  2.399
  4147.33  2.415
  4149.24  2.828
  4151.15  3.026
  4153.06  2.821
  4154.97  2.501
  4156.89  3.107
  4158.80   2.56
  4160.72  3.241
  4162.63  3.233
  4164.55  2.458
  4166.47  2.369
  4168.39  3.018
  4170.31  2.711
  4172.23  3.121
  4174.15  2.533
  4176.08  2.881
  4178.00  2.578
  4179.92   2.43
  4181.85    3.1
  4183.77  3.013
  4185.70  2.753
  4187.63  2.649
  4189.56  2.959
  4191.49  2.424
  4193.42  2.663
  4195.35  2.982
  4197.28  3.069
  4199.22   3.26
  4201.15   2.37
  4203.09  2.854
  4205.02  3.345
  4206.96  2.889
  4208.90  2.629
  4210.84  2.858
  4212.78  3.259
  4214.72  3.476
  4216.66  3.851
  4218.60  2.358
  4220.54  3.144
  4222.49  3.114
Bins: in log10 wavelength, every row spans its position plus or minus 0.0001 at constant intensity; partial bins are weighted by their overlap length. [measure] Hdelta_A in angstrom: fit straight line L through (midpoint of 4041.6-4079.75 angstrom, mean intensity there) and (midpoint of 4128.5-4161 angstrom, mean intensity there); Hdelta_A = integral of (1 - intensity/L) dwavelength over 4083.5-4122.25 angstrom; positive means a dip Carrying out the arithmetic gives 3.71 angstrom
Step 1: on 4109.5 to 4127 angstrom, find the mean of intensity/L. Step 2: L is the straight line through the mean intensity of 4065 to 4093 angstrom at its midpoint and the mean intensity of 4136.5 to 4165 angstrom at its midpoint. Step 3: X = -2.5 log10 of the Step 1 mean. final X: 0.08 mag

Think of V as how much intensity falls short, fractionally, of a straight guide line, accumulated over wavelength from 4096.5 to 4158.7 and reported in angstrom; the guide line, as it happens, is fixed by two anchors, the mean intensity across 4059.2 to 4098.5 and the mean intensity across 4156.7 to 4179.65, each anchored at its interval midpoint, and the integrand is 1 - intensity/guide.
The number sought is 3.5 angstrom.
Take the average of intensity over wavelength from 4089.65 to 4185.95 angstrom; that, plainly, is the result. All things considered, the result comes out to 2.66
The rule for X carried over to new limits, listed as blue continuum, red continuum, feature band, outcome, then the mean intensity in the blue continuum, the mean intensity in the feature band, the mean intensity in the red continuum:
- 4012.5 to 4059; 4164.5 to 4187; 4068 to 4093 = 0.050 mag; 2.96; 2.76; 2.76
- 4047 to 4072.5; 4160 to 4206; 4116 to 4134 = 0.120 mag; 2.93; 2.58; 2.83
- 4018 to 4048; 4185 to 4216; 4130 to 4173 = 0.056 mag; 2.95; 2.78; 2.91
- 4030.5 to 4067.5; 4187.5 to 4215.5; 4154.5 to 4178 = 0.039 mag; 2.89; 2.81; 2.92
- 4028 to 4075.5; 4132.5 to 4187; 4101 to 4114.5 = 0.121 mag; 2.9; 2.54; 2.78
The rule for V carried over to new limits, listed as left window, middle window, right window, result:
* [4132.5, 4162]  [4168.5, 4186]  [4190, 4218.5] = 0.5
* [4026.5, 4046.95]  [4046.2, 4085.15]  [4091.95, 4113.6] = -2.5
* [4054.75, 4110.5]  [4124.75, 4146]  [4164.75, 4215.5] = 0.5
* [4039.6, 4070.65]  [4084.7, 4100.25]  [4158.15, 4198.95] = 2.2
